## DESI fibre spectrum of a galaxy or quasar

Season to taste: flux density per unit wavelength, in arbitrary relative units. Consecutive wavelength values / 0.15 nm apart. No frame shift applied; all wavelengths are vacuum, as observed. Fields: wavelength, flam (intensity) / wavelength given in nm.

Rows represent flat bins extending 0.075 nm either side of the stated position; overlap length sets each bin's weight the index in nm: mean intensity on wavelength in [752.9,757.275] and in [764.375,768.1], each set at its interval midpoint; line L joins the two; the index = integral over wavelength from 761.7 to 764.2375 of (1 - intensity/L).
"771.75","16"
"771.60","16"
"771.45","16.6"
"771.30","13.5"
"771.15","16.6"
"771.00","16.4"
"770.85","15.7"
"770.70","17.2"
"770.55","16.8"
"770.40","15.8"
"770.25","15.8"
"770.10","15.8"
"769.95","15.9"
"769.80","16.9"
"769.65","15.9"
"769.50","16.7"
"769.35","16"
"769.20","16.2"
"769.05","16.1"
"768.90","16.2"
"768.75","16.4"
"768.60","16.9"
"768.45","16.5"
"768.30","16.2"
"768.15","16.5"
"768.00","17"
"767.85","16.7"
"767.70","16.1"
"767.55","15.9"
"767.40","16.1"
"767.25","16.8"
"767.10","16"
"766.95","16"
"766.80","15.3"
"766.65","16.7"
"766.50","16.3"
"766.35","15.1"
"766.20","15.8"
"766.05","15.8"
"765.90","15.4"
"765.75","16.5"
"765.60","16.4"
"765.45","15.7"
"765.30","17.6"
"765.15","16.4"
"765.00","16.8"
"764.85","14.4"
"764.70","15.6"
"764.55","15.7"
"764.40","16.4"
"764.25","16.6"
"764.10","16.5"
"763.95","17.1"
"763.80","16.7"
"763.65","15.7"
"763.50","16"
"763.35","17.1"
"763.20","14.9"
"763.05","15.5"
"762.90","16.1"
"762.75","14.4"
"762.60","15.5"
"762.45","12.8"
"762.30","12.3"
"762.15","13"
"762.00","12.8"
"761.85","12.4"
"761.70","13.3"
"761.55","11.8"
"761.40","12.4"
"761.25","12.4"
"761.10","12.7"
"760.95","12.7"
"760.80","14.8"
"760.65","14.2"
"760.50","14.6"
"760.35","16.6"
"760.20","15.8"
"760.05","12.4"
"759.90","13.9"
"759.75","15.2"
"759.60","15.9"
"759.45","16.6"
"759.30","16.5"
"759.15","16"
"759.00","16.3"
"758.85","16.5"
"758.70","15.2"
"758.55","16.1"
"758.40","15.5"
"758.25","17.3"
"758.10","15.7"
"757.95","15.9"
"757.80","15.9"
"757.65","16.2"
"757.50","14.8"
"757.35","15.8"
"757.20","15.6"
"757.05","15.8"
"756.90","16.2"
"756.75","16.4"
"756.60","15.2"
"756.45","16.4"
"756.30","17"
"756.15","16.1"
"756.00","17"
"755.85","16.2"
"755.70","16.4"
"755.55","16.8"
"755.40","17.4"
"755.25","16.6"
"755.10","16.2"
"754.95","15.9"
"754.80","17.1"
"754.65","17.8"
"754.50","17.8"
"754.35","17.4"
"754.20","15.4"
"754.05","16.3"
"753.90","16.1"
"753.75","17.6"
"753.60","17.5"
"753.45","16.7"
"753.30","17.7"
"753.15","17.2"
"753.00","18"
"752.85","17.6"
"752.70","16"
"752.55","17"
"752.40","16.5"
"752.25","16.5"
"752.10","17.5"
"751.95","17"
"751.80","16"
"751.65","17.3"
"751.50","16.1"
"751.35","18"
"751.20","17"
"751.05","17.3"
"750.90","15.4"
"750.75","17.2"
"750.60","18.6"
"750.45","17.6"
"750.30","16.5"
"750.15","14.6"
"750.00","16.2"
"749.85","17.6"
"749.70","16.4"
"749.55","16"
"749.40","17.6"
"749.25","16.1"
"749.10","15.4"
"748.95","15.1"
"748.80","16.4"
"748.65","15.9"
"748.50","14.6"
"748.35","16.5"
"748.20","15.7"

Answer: 0.210 nm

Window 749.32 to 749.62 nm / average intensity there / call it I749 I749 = 16.8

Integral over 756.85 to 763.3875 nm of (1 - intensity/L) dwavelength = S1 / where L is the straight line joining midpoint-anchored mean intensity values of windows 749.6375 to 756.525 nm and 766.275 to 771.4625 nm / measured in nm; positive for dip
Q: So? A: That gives 0.68 nm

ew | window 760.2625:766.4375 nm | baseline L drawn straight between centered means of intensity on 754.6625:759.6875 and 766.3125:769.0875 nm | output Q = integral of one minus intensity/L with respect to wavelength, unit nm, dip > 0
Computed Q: 0.48 nm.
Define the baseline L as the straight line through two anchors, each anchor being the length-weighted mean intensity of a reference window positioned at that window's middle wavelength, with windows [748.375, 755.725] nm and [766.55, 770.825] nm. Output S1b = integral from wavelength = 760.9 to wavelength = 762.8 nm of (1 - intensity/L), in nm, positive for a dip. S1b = 0.41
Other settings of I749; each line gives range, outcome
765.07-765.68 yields 16.5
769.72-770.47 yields 16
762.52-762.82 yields 14.9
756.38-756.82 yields 16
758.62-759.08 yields 16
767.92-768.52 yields 16.6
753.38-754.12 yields 16.8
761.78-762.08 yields 12.6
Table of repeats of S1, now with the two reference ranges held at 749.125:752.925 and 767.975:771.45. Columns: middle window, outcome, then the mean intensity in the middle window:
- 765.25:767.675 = 0.04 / 16.1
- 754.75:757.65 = 0.06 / 16.2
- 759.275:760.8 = 0.13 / 15.1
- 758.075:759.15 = 0.03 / 16.1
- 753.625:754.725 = -0.02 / 16.9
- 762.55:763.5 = 0.05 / 15.6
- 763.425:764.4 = 0.00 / 16.4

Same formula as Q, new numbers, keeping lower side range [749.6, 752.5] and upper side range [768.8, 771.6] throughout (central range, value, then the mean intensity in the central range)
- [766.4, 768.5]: -0.008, 16.3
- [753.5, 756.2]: -0.016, 16.8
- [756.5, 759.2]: 0.105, 15.9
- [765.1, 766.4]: 0.015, 16.1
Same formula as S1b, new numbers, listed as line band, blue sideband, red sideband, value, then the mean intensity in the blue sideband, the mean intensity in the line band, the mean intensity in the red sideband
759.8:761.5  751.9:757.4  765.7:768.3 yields 0.265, 16.7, 13.9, 16.1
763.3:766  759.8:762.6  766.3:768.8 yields -0.228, 13.5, 16.2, 16.3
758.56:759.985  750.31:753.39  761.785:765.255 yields 0.013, 17.1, 15.8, 15.3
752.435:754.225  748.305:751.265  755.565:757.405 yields -0.073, 16.4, 17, 16.2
